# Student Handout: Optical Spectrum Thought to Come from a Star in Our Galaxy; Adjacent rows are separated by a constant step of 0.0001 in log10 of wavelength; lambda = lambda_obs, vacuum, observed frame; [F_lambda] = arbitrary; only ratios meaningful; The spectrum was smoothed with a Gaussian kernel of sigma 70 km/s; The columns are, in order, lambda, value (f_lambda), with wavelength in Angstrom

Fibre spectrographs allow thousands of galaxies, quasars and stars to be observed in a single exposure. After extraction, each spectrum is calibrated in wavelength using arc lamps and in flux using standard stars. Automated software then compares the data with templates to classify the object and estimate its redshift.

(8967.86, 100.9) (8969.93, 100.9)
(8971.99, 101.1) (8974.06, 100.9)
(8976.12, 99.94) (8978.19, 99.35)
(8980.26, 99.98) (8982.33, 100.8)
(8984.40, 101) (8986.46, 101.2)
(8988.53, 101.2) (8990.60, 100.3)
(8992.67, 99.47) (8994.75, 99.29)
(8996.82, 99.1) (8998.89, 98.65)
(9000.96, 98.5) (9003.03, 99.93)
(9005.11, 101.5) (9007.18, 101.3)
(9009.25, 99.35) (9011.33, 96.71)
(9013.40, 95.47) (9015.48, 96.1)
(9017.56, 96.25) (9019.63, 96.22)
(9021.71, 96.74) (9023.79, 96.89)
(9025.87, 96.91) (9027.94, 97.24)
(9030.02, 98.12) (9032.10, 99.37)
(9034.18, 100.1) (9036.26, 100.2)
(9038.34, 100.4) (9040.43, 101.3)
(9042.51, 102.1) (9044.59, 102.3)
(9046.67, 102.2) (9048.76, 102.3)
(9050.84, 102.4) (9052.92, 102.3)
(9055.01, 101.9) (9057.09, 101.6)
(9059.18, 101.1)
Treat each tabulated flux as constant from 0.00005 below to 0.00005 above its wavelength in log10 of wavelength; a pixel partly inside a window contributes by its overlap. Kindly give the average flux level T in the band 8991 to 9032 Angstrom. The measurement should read 98.2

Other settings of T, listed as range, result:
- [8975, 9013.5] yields 99.8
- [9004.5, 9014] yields 99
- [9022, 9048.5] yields 99.7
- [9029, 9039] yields 99.6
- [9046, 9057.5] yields 102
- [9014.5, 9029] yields 96.6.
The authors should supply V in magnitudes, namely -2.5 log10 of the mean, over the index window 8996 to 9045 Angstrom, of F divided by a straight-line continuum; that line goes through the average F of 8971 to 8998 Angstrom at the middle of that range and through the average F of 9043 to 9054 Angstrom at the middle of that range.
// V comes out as 0.03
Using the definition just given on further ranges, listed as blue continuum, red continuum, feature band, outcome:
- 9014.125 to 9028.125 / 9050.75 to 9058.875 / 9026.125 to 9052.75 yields -0.013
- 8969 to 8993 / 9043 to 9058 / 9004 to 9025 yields 0.041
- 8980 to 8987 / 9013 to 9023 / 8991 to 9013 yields -0.011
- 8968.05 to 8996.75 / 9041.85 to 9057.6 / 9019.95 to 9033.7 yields 0.044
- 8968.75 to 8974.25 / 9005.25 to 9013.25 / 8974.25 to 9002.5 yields 0.002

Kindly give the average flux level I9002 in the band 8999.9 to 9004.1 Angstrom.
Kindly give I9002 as 99.2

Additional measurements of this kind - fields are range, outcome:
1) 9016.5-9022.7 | 96.4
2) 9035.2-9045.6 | 101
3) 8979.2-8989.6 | 101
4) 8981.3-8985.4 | 101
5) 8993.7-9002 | 98.9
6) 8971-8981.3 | 100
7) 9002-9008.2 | 101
